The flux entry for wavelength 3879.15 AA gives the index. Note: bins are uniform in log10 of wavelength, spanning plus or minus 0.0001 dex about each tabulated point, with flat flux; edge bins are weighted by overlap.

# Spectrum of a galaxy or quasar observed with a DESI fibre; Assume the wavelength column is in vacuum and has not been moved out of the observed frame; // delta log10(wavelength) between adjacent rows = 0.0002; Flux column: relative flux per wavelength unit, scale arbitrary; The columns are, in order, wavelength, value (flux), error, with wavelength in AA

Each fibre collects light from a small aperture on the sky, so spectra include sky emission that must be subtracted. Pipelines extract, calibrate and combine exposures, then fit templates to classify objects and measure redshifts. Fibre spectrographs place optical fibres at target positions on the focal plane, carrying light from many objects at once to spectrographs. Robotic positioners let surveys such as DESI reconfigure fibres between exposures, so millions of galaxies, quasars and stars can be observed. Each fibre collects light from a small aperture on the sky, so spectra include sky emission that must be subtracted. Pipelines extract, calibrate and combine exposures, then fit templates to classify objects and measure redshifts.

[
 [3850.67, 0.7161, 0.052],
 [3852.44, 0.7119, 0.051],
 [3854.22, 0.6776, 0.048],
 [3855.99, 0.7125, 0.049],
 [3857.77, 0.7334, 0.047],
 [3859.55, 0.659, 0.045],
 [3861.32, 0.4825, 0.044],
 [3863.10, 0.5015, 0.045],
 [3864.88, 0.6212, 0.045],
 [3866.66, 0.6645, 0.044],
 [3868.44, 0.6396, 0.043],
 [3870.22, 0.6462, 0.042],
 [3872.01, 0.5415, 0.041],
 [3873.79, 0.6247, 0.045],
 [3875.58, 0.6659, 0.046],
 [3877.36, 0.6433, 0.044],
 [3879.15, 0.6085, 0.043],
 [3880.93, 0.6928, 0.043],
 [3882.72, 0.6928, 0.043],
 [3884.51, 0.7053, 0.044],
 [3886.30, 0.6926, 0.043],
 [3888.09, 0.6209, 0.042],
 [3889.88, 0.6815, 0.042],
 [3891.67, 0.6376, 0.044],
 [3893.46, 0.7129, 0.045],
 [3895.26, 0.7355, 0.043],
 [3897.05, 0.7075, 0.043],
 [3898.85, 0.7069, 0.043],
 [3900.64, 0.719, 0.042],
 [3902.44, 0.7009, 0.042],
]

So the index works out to 0.6085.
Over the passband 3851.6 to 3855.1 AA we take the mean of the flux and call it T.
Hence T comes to 0.693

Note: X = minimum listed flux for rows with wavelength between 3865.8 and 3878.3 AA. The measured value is 0.5415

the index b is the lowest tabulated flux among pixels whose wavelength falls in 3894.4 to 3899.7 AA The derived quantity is 0.7069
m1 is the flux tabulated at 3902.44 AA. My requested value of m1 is 0.7009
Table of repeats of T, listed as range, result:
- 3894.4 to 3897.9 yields 0.722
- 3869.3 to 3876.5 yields 0.62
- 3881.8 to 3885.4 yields 0.698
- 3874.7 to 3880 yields 0.64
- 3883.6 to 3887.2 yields 0.698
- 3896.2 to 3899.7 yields 0.706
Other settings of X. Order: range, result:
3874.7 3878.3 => 0.6433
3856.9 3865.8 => 0.4825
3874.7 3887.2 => 0.6085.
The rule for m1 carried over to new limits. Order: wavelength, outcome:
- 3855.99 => 0.7125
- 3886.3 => 0.6926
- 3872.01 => 0.5415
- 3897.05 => 0.7075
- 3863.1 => 0.5015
